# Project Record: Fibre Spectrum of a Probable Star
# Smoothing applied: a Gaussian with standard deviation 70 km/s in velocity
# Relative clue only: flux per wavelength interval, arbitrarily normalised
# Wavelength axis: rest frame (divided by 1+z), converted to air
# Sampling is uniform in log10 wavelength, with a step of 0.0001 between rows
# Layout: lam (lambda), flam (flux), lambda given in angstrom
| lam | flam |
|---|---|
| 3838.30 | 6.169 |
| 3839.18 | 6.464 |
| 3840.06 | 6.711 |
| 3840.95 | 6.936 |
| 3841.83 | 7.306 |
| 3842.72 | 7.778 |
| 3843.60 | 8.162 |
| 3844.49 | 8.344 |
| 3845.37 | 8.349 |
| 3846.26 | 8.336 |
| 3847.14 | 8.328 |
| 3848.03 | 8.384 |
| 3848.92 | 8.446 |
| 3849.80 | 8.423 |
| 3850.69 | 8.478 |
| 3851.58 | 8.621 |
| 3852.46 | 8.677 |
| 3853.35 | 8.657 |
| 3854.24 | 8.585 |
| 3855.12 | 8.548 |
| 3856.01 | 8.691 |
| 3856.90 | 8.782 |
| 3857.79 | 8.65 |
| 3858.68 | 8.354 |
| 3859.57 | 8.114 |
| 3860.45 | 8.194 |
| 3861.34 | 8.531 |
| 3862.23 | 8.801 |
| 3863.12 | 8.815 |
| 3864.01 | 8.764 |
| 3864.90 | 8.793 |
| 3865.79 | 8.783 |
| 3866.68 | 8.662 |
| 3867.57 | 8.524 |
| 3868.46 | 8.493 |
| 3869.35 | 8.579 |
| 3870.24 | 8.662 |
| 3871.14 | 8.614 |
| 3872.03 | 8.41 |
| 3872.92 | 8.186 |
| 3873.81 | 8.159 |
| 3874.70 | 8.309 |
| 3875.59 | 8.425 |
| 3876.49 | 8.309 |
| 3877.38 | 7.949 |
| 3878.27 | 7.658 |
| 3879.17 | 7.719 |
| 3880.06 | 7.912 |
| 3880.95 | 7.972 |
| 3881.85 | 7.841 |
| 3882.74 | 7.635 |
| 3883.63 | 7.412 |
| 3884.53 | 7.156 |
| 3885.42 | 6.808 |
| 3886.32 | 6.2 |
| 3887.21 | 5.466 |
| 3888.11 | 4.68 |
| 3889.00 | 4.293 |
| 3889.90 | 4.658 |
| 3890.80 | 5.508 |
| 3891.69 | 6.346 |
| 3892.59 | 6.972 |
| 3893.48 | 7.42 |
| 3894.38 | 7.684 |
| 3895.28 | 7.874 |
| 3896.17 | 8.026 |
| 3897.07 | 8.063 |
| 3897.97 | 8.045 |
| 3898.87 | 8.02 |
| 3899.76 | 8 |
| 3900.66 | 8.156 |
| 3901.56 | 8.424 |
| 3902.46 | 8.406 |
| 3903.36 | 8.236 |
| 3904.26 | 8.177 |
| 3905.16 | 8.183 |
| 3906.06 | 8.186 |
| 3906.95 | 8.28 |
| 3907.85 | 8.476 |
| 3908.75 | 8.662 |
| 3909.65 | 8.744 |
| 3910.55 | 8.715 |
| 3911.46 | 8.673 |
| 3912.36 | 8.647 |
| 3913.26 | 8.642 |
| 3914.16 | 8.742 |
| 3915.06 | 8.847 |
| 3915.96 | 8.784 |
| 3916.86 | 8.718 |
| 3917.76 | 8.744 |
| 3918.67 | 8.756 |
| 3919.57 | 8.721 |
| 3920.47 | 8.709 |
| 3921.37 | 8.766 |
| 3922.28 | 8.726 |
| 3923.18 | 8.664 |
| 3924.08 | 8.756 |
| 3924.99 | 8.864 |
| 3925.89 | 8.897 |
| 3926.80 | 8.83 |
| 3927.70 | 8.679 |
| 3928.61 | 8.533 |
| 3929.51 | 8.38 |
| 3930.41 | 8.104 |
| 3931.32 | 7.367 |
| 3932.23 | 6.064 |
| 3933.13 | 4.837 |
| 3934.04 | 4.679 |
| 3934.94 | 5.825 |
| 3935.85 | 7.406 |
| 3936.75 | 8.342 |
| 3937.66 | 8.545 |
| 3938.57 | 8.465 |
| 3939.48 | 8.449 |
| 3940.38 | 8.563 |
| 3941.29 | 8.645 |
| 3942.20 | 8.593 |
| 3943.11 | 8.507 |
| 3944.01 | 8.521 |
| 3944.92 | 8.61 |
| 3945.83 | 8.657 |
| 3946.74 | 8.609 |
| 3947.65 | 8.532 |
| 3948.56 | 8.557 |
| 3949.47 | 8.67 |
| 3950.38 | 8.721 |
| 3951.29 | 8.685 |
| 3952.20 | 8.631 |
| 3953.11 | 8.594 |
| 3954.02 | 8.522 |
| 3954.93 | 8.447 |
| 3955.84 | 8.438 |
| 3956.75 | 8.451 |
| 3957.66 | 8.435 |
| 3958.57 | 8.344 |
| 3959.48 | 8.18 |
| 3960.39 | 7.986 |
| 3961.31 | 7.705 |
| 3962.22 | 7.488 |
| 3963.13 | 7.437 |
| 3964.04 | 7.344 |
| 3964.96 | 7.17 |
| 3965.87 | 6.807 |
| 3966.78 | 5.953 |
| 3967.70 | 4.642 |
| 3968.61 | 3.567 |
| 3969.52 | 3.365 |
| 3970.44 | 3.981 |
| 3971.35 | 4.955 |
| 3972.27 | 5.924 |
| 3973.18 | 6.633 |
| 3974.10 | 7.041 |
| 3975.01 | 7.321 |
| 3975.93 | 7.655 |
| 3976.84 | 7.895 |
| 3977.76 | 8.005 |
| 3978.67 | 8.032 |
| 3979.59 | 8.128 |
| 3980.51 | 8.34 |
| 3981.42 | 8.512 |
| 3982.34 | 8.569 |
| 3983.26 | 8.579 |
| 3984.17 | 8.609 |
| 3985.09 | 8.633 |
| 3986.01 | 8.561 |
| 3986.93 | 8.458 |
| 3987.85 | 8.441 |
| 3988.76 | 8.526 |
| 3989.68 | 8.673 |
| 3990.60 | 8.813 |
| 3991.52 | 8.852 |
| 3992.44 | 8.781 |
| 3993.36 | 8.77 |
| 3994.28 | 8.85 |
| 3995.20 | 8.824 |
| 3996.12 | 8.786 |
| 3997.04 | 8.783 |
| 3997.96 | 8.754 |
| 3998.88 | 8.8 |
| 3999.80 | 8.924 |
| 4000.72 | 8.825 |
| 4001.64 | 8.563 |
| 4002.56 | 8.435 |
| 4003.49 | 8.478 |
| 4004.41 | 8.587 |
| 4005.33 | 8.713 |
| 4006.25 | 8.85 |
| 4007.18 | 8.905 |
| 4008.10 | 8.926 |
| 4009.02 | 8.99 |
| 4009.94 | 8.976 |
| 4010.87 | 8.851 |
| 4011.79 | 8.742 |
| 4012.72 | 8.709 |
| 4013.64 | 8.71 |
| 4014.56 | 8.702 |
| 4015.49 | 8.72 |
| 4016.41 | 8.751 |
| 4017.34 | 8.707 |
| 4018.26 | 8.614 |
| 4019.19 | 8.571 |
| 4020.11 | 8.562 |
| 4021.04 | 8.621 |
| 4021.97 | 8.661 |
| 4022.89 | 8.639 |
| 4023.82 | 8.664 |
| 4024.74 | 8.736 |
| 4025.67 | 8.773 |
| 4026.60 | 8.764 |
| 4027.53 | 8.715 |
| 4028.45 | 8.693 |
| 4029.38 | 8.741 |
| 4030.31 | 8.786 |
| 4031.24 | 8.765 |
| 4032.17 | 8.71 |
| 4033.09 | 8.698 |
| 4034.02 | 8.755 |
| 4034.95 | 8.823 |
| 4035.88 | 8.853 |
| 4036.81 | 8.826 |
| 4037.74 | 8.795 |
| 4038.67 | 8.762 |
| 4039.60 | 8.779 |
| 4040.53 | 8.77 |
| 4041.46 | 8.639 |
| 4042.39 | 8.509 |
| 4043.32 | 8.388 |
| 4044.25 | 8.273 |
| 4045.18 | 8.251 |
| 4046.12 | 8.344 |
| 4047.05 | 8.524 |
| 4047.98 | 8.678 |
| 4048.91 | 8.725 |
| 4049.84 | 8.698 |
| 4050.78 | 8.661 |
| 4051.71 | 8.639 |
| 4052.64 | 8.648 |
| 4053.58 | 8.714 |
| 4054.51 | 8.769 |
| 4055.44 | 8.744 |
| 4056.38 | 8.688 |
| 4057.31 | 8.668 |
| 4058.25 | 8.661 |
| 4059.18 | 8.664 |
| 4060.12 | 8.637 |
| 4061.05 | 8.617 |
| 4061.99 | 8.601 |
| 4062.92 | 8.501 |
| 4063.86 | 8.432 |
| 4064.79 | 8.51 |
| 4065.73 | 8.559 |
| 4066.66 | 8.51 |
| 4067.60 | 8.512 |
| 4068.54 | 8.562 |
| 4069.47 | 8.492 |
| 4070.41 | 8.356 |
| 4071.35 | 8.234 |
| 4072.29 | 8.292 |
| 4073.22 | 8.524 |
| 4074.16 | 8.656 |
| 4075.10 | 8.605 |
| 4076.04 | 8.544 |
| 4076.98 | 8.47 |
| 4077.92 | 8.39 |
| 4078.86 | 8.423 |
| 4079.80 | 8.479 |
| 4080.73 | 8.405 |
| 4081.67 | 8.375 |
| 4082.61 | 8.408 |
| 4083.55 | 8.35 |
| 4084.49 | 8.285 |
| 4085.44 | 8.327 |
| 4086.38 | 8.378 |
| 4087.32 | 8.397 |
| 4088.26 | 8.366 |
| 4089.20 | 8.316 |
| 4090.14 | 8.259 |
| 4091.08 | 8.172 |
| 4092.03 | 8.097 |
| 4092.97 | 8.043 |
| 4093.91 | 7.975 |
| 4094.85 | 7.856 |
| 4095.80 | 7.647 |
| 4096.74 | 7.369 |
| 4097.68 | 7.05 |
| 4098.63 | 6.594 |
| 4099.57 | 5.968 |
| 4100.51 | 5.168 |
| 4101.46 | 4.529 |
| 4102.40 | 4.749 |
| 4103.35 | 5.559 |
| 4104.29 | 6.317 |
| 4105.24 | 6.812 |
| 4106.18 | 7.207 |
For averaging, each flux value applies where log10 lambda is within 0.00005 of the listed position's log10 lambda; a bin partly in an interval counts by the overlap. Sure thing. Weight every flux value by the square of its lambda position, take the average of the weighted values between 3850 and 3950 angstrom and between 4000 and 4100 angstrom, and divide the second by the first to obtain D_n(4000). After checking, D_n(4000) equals 1.1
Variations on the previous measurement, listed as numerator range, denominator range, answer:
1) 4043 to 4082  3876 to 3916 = 1.21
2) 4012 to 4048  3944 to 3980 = 1.20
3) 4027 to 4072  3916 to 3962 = 1.10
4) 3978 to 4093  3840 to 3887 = 1.15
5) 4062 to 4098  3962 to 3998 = 1.15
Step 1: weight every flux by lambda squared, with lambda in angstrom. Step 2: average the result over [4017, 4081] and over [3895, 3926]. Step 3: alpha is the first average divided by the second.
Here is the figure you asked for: 1.1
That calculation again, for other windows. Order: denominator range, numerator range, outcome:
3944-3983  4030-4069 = 1.20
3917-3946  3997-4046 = 1.12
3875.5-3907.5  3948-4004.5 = 1.12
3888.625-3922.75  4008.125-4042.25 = 1.15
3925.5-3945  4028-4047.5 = 1.16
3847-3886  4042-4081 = 1.13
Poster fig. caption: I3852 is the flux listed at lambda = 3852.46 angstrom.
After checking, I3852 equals 8.677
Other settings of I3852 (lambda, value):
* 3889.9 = 4.658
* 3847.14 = 8.328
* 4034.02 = 8.755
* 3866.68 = 8.662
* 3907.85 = 8.476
